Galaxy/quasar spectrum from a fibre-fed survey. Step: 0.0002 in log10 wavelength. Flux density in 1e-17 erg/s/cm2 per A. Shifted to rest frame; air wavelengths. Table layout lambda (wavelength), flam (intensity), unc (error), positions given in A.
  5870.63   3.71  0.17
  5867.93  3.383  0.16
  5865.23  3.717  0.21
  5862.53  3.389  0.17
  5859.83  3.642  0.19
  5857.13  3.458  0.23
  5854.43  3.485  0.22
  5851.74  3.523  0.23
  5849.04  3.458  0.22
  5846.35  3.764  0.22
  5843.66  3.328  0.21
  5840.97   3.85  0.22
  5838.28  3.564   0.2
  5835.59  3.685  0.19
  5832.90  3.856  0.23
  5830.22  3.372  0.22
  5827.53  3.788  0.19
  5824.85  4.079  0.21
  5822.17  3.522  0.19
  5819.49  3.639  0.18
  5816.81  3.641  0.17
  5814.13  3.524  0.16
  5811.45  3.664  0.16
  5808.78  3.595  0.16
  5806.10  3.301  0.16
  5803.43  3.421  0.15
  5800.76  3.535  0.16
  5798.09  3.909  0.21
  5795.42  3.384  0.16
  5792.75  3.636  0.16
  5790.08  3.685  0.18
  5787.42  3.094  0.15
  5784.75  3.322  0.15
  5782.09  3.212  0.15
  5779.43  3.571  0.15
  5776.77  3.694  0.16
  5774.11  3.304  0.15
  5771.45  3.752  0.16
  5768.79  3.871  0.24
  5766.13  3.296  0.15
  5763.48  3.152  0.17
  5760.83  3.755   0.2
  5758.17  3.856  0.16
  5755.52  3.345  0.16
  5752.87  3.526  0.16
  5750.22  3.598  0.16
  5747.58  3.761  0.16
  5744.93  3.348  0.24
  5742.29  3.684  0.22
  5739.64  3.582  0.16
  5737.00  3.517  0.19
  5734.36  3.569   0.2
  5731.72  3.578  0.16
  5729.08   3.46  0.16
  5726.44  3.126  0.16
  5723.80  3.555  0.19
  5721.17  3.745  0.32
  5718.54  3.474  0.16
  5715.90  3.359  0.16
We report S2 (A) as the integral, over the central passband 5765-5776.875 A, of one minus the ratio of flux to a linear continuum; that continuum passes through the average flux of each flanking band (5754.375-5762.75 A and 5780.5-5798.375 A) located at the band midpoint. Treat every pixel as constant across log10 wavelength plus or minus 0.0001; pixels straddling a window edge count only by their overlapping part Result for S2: -0.1 A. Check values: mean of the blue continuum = 3.62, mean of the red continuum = 3.44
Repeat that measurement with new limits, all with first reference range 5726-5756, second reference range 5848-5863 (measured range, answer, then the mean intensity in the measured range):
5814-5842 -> -1.5 A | 3.69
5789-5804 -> -0.4 A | 3.6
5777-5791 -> 0.5 A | 3.39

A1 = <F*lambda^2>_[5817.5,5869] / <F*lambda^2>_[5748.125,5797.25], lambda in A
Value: 1.05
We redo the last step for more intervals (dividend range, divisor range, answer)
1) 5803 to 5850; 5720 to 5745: 1.06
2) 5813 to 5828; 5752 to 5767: 1.08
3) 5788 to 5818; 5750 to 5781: 1.01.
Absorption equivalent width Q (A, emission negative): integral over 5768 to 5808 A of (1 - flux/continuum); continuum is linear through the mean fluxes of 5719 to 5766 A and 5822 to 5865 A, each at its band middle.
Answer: 0.7 A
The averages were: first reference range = 3.53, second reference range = 3.61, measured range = 3.51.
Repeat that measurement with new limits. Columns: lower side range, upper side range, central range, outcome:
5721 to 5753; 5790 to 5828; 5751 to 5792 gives 0.9 A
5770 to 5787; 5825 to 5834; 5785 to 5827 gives 0.3 A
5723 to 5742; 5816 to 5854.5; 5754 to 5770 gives 0.0 A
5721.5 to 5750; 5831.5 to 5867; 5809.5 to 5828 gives -0.6 A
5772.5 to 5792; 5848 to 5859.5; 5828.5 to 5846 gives -0.7 A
